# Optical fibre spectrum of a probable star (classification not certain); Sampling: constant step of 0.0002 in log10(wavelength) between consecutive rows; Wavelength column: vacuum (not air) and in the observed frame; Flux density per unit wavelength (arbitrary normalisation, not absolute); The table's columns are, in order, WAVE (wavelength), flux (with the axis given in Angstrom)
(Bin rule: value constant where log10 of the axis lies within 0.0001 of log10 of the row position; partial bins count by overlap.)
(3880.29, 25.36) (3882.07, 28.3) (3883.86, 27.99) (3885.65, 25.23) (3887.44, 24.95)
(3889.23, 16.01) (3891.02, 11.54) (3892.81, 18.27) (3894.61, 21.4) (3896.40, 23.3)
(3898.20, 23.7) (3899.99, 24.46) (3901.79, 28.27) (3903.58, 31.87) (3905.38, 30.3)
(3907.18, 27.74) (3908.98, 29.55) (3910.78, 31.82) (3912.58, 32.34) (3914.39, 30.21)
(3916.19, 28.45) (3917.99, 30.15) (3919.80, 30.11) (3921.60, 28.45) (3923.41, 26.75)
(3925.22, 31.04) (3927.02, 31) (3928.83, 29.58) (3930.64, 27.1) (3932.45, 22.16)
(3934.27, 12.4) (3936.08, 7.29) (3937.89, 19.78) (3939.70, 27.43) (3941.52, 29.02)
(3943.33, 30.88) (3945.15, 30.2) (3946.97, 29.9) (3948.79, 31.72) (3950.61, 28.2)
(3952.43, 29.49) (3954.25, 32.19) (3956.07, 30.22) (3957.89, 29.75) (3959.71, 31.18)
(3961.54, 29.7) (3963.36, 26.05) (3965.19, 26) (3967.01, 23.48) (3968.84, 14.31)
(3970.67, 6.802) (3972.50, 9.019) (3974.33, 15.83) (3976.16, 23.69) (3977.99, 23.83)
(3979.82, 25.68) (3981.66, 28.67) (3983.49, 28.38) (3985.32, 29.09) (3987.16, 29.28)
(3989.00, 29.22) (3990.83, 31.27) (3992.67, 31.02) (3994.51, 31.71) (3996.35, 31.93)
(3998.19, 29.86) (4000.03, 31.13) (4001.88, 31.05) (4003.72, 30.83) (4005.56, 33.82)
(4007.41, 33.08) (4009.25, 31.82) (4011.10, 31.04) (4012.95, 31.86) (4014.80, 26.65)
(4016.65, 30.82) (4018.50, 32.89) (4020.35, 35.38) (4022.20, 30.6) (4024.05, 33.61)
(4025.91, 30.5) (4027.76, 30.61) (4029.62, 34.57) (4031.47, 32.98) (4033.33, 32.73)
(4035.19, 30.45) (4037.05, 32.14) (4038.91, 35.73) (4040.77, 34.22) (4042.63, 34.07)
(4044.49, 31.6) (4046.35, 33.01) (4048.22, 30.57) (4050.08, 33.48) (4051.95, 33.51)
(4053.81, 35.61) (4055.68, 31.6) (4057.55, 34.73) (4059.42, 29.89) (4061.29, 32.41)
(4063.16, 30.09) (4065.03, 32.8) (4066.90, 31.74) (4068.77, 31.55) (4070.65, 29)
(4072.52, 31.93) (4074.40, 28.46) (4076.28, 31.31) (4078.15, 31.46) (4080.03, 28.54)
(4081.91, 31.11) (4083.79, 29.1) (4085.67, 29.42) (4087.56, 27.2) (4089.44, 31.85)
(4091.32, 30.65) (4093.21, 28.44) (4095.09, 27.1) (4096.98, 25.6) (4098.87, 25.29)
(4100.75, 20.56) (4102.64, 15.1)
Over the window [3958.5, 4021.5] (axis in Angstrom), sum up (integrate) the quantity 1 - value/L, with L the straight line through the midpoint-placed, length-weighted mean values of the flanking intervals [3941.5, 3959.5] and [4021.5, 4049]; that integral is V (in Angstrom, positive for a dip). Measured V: 7.6 Angstrom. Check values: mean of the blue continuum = 30.3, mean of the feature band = 27.6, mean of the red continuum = 32.5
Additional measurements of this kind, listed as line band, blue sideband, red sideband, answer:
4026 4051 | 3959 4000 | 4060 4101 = -4.4 Angstrom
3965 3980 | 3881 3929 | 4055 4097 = 5.4 Angstrom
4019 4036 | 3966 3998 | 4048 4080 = -2.4 Angstrom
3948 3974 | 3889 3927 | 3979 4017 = 3.8 Angstrom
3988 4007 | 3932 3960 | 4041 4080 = -1.6 Angstrom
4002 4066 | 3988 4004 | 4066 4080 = -3.3 Angstrom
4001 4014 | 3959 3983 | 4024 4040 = -1.7 Angstrom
